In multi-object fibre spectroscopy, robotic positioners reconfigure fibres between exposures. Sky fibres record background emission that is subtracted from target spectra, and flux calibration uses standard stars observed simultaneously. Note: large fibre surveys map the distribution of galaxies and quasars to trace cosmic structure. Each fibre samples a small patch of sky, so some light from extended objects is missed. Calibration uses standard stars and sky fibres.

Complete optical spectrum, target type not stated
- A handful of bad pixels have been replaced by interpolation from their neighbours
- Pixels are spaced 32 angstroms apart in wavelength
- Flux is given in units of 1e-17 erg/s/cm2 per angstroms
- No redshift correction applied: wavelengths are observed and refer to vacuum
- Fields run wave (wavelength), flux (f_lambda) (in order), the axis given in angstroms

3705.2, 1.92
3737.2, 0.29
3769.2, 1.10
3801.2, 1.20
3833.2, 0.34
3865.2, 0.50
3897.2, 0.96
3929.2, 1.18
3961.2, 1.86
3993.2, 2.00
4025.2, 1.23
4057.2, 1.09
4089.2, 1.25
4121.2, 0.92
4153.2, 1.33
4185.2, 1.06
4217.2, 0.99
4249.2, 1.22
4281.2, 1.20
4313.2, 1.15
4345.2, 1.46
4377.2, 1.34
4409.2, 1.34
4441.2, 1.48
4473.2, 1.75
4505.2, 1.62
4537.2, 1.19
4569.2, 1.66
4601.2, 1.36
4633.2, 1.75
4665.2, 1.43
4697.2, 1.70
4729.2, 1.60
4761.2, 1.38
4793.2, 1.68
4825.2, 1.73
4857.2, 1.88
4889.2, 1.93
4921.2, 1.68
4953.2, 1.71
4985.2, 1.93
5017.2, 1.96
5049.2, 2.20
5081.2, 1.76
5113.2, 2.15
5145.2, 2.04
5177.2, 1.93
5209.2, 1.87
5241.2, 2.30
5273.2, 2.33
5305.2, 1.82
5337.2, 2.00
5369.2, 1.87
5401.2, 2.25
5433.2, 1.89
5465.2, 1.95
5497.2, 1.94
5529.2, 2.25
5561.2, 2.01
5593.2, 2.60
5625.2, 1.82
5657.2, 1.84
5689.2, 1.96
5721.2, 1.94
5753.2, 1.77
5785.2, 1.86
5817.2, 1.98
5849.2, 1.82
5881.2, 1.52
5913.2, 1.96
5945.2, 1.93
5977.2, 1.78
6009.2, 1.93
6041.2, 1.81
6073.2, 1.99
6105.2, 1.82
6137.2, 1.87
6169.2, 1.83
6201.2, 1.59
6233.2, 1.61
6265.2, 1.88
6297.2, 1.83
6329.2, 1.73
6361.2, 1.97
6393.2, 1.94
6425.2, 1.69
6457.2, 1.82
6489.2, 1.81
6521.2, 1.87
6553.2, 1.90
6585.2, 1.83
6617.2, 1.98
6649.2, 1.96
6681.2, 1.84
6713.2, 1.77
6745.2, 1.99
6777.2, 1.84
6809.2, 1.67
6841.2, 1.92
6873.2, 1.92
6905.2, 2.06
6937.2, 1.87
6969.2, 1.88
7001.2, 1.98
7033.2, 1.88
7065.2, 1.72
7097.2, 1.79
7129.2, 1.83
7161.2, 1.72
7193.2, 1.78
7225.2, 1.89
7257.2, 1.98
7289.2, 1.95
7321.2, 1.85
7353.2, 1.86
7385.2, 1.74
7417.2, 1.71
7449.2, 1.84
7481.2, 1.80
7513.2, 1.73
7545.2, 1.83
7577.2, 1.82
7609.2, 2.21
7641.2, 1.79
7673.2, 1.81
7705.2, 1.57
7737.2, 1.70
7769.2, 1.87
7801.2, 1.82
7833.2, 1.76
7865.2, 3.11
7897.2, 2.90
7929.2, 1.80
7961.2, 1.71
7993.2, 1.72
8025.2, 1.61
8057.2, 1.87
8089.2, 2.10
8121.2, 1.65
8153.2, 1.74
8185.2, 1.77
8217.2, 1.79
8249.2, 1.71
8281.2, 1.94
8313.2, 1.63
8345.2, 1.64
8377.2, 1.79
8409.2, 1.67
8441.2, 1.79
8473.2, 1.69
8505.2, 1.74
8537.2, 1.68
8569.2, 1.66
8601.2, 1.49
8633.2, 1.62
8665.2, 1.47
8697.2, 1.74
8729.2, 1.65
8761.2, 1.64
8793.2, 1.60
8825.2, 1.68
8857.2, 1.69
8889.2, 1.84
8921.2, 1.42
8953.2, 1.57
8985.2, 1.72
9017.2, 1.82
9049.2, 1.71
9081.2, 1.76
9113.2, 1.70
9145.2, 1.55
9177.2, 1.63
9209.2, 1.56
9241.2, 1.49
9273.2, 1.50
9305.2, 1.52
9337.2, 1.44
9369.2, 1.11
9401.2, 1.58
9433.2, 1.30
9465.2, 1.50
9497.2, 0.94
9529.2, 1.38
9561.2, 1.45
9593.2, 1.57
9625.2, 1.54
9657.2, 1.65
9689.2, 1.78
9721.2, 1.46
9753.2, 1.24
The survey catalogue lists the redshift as 0.200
